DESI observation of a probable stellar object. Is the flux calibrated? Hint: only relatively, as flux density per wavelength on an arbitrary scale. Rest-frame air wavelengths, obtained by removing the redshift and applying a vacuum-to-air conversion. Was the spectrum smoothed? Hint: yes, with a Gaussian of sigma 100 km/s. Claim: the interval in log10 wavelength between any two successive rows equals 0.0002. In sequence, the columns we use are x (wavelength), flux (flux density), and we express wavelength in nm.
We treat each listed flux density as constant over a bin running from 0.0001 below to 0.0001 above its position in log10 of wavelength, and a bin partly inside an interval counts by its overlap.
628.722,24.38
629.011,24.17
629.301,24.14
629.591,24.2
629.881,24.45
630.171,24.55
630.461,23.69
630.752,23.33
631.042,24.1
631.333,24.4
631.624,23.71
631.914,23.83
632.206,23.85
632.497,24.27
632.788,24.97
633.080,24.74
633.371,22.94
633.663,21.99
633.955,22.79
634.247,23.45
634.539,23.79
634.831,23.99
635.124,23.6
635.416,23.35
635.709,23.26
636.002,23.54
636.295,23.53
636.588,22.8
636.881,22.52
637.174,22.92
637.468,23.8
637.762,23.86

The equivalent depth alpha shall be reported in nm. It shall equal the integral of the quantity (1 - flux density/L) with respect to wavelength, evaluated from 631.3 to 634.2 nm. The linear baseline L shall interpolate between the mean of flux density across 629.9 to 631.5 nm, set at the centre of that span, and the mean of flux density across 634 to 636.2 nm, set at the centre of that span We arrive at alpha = 0.01 nm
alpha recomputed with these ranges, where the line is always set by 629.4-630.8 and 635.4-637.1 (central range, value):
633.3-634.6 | 0.03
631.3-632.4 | 0.00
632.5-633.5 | -0.03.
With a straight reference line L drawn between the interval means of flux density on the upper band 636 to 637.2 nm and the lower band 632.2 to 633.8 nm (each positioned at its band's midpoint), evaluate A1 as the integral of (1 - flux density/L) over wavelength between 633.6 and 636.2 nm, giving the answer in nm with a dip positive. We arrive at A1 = 0.004 nm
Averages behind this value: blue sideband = 23.8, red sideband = 23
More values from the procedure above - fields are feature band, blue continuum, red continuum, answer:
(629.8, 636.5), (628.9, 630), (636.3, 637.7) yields -0.01 nm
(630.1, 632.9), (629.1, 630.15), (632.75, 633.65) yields 0.00 nm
